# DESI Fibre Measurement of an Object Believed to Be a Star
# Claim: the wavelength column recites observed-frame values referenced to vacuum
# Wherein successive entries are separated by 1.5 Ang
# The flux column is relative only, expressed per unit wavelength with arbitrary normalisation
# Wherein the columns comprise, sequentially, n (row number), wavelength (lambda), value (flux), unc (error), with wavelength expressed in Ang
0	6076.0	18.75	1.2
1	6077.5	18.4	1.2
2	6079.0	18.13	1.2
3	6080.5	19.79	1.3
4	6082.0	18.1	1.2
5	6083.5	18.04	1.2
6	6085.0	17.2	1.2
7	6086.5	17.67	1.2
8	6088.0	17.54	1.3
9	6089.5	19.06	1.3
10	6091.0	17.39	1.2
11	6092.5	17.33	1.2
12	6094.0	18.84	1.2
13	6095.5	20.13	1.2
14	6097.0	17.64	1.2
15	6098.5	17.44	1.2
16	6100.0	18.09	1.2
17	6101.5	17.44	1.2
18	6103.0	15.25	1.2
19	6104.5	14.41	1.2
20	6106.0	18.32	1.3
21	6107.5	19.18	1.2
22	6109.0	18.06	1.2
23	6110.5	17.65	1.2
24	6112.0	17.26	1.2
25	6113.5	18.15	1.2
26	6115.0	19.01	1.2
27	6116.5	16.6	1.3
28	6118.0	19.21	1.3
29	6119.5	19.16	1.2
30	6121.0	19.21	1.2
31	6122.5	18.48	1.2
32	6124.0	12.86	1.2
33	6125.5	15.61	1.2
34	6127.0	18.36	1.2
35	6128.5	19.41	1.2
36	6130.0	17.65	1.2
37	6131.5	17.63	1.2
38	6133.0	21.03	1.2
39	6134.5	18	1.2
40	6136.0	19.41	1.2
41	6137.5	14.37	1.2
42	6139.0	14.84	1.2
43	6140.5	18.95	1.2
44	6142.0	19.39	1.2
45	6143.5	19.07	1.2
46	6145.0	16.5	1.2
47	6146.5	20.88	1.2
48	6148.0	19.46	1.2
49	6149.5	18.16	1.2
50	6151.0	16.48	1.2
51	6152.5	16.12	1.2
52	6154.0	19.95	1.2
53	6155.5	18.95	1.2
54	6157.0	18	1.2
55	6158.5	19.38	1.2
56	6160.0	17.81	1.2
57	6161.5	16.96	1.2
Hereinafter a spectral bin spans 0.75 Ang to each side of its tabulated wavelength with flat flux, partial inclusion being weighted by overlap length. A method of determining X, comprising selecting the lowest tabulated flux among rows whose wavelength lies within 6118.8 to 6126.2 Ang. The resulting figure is 12.86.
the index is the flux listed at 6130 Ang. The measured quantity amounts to 17.65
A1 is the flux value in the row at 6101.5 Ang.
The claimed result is 17.44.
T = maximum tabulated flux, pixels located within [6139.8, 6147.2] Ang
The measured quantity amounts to 20.88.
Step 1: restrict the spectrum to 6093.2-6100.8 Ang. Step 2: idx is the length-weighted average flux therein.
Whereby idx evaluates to 18.4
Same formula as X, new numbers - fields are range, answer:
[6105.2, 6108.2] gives 18.32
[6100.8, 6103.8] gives 15.25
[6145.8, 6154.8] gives 16.12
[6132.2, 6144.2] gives 14.37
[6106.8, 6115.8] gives 17.26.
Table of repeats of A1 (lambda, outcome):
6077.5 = 18.4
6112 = 17.26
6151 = 16.48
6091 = 17.39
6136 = 19.41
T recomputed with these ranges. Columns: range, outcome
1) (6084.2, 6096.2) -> 20.13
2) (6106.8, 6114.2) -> 19.18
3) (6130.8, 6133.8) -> 21.03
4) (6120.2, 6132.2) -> 19.41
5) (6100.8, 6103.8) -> 17.44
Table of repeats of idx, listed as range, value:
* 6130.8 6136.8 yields 19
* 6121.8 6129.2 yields 16.9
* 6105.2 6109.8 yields 18.5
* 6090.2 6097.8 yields 18.3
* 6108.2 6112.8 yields 17.7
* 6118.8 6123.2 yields 19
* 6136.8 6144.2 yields 17.3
